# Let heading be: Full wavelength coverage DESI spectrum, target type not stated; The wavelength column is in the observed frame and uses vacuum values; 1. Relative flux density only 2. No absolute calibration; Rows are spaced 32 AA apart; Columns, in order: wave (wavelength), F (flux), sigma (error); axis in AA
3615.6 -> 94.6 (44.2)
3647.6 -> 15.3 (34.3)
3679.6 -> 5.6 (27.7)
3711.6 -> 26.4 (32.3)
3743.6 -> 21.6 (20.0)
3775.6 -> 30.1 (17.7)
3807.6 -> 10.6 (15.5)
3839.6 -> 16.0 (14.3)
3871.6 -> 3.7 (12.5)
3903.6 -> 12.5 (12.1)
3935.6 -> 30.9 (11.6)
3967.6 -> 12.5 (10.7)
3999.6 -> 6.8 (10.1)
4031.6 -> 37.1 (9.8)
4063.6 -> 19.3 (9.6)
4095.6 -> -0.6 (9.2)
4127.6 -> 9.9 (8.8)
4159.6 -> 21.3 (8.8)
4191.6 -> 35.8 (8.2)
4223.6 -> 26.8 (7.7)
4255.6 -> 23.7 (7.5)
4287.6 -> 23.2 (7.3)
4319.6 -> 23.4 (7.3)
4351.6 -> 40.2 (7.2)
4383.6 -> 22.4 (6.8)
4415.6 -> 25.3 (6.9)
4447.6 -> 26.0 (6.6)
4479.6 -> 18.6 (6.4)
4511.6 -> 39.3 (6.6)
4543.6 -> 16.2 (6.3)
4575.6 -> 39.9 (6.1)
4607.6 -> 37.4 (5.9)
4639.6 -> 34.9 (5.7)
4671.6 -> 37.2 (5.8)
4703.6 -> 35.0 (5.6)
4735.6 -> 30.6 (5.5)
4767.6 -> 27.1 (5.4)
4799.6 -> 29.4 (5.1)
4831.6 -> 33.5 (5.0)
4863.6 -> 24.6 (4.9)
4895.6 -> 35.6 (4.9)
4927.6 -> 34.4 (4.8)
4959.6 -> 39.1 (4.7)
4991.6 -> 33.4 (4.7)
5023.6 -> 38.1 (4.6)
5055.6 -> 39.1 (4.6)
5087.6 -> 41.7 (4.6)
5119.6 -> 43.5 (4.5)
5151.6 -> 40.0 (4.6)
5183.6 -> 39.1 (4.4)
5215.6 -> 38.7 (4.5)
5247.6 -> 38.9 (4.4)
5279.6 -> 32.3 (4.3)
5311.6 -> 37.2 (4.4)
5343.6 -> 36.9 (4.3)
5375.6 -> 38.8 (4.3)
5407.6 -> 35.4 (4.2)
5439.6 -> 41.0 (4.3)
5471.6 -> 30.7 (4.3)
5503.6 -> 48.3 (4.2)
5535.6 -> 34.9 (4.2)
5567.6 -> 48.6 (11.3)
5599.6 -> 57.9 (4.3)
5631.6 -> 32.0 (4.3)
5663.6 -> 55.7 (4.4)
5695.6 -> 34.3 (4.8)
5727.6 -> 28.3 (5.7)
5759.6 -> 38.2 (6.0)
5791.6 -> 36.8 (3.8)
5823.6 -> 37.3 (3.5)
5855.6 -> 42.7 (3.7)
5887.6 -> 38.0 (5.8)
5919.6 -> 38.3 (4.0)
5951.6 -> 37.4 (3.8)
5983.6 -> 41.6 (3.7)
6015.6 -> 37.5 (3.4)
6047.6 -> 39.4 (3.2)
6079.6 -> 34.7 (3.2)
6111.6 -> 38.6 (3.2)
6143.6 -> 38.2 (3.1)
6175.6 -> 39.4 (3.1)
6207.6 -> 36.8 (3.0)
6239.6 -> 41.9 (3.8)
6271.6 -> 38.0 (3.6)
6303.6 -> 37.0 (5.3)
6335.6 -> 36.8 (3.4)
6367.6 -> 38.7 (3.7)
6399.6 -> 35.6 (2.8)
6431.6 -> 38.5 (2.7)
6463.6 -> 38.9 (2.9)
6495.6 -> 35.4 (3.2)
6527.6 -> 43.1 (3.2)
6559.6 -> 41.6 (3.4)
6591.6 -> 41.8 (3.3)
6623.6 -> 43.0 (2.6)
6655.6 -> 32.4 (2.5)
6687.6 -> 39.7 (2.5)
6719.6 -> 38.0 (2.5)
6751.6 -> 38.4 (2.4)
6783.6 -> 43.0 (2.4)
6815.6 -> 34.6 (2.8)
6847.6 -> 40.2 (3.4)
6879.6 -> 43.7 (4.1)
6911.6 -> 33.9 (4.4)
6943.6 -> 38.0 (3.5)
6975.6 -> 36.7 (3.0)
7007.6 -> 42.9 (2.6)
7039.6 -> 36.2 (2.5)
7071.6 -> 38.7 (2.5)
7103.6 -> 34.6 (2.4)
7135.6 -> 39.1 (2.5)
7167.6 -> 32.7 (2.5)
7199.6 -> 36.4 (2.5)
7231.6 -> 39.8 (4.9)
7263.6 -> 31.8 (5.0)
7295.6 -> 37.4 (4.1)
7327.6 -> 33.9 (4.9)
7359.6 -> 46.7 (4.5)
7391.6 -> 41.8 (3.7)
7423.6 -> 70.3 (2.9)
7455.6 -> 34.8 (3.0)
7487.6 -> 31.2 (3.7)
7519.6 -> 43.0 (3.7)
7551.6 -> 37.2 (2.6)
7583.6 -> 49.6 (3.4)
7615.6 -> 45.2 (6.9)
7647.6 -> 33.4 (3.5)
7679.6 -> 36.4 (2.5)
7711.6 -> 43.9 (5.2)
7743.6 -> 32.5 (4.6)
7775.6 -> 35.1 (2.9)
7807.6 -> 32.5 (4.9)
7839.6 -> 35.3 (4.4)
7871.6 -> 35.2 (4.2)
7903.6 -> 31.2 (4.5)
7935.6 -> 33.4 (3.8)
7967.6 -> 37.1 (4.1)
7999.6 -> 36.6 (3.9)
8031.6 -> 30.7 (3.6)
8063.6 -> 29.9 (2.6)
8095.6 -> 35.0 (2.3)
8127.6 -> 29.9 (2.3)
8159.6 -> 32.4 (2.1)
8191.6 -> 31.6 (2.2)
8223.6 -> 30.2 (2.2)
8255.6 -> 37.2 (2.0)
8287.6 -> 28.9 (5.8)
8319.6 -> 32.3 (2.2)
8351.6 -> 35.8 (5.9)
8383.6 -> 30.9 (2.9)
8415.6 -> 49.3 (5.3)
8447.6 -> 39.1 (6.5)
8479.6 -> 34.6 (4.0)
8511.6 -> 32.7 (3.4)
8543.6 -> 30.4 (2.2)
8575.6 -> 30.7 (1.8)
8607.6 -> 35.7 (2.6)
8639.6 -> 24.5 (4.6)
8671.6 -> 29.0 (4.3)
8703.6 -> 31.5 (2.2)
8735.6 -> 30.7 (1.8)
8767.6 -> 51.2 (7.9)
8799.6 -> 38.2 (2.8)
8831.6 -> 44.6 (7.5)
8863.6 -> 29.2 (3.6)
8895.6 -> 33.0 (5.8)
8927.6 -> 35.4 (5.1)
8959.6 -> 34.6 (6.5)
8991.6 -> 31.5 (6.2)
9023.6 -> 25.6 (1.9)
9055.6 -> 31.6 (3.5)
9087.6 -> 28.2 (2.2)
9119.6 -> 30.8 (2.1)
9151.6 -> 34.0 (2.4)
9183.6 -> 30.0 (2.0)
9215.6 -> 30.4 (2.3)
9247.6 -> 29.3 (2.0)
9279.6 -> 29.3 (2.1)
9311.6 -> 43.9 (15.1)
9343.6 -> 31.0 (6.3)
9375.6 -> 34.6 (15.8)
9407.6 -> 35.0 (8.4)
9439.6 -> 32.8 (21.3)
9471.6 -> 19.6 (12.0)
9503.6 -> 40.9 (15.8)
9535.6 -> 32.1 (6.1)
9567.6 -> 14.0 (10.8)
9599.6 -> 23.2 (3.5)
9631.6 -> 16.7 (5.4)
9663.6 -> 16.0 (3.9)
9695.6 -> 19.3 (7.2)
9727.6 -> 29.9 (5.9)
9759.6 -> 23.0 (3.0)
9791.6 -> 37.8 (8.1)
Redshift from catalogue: 0.13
